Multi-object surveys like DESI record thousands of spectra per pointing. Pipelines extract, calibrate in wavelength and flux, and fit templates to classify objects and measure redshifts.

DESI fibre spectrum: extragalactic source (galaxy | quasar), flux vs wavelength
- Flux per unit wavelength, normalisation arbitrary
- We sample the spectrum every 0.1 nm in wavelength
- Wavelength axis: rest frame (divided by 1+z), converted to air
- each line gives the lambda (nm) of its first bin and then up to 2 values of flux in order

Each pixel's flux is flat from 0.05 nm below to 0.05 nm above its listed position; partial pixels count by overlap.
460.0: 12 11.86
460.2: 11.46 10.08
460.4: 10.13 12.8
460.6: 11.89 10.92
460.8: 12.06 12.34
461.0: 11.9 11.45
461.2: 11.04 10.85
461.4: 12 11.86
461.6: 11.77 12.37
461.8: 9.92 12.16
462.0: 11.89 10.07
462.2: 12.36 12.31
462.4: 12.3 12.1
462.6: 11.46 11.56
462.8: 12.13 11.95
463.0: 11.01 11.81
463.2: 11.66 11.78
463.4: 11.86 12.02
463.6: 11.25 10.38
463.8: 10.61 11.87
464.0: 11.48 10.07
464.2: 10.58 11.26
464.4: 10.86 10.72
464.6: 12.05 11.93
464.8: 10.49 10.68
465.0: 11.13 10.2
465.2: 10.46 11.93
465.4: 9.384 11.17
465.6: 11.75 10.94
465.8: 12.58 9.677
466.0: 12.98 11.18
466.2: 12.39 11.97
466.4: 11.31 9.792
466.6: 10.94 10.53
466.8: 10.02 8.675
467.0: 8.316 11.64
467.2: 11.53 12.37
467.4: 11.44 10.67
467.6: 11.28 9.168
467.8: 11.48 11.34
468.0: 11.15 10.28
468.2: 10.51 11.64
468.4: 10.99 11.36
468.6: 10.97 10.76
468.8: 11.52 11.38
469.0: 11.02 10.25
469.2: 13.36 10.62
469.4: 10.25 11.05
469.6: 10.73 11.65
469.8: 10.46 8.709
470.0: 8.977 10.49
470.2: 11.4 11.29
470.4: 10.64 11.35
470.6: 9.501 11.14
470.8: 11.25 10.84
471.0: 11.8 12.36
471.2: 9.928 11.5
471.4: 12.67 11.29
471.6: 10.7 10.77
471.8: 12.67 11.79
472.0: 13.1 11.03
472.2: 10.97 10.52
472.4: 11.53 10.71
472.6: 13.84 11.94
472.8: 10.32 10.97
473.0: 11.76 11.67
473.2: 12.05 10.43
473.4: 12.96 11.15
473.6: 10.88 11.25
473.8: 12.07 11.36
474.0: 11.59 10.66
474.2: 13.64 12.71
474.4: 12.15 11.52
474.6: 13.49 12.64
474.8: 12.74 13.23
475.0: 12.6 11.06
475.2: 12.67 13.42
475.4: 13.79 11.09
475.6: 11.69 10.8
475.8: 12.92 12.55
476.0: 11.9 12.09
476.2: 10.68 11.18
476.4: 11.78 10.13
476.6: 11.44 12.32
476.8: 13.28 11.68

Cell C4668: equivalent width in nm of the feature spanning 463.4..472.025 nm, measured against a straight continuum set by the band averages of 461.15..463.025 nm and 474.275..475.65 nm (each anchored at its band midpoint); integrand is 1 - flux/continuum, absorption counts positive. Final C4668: 0.70 nm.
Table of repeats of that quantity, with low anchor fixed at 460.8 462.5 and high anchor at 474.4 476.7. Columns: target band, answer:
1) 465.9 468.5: 0.20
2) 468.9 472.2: 0.24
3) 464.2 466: 0.11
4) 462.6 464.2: 0.05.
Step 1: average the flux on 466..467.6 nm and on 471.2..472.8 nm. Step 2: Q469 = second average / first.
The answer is 1.1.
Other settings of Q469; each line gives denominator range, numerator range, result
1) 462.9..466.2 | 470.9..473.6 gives 1.03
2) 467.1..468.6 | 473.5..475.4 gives 1.10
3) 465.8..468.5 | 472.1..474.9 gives 1.08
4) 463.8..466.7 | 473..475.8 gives 1.08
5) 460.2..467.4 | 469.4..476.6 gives 1.02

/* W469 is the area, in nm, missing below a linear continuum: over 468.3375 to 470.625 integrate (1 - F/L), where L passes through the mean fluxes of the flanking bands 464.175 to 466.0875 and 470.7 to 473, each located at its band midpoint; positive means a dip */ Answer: 0.10 nm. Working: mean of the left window 11.1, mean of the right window 11.5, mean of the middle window 10.8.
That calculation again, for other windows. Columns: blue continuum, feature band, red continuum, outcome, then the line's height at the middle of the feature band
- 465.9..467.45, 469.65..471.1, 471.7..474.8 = 0.09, 11.4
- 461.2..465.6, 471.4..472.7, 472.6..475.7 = 0.03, 11.9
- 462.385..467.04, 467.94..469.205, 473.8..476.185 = 0.05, 11.5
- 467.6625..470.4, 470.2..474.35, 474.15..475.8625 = 0.09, 11.7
